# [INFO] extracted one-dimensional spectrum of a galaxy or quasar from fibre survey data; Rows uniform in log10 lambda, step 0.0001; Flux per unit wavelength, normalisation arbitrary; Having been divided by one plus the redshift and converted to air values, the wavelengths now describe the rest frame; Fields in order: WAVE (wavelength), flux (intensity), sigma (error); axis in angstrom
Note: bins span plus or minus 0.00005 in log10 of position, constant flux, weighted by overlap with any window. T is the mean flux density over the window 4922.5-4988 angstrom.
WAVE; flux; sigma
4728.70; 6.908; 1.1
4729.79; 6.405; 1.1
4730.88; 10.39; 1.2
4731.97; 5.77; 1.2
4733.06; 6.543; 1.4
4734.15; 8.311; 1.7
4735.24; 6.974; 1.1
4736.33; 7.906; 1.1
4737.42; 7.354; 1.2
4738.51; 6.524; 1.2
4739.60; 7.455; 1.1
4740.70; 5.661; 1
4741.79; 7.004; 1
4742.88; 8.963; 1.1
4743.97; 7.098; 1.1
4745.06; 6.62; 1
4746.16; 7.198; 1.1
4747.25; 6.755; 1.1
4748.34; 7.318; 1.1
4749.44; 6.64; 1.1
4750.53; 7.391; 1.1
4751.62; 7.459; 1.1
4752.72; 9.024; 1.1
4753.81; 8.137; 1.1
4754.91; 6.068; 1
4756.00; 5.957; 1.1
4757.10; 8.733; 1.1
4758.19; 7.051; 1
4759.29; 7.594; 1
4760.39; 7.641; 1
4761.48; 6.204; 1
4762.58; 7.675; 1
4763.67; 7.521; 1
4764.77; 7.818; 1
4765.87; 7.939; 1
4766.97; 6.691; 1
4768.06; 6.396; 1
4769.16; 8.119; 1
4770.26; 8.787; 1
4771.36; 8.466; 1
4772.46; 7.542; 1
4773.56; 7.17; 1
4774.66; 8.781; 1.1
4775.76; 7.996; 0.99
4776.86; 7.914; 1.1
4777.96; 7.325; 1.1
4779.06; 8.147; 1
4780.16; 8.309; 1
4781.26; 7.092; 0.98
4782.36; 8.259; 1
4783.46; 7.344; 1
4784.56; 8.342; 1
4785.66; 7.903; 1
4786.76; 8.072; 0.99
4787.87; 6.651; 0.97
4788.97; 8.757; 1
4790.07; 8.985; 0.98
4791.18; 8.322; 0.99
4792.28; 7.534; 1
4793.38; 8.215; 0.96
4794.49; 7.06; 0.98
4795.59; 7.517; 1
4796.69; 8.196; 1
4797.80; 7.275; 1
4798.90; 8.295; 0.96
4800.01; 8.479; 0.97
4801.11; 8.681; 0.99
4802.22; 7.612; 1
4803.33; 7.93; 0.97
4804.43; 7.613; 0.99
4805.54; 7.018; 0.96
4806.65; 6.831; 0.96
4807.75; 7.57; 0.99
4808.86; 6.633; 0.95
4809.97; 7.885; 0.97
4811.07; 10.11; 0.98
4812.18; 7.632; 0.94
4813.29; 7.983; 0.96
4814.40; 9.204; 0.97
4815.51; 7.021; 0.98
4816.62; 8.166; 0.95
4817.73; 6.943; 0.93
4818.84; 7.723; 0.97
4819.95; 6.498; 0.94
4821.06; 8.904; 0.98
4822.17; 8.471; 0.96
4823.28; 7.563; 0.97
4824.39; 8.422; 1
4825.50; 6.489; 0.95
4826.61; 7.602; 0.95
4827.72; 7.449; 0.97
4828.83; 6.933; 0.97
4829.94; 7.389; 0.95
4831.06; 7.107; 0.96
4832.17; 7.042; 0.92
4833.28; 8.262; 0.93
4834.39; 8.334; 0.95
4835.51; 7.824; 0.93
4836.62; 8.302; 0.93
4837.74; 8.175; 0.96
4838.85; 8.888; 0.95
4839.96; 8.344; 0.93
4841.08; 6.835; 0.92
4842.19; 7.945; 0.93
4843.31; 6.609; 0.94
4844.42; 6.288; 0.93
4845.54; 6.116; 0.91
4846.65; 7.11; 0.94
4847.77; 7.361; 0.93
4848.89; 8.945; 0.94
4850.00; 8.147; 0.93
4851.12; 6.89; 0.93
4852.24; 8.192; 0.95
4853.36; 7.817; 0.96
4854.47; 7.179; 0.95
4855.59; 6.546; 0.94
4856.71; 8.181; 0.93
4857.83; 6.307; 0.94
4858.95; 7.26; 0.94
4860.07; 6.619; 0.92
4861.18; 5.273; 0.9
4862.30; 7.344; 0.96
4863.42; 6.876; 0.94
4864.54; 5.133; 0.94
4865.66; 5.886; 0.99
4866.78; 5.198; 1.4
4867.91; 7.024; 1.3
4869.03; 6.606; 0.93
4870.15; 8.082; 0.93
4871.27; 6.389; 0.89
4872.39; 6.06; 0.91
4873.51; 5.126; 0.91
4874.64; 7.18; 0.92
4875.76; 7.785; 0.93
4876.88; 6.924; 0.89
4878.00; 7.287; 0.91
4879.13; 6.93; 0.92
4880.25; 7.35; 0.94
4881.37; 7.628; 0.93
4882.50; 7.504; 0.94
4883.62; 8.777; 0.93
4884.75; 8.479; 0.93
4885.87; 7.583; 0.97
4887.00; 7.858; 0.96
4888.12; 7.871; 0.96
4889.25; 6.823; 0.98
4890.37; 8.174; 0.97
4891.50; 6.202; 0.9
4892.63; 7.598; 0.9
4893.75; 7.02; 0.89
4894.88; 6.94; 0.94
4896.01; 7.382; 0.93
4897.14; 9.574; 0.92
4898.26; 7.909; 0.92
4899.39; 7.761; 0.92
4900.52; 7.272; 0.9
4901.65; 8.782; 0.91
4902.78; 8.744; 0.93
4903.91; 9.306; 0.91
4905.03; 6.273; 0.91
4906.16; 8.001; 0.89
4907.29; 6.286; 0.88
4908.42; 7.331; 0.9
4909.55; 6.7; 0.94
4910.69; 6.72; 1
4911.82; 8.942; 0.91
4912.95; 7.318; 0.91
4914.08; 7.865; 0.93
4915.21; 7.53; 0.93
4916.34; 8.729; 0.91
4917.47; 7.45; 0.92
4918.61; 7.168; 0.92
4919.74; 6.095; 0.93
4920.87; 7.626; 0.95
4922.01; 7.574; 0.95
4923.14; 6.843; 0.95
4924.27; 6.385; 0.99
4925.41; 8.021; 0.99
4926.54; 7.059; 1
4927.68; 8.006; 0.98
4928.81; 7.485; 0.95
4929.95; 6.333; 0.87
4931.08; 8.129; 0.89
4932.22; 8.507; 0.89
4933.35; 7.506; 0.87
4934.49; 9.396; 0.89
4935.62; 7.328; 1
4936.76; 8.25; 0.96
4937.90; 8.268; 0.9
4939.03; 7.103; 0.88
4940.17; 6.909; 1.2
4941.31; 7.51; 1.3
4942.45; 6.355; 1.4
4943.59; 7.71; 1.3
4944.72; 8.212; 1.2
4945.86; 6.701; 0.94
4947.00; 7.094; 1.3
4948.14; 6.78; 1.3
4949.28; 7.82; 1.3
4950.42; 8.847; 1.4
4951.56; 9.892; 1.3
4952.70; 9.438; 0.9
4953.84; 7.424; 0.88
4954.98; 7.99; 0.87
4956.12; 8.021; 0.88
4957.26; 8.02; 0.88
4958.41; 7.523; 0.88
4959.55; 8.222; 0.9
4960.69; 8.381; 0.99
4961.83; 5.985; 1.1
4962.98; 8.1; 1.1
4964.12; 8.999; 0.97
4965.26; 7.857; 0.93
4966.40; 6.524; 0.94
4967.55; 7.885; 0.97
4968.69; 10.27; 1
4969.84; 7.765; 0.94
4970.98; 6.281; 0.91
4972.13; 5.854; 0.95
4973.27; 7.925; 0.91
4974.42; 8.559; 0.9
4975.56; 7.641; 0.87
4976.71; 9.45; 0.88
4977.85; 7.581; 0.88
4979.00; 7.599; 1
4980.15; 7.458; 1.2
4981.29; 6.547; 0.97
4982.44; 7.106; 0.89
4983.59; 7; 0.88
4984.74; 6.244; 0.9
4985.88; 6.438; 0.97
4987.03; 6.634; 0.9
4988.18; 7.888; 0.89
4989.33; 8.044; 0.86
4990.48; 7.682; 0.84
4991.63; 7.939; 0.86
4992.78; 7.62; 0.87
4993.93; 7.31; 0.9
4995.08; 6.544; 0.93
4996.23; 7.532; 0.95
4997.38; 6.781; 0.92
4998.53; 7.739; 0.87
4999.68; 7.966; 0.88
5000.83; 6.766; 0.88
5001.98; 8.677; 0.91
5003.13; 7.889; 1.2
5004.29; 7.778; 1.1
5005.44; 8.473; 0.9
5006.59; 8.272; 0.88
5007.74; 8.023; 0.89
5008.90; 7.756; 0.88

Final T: 7.64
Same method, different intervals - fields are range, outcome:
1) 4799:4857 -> 7.68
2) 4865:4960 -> 7.52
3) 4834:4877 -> 7.1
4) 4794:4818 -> 7.81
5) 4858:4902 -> 7.15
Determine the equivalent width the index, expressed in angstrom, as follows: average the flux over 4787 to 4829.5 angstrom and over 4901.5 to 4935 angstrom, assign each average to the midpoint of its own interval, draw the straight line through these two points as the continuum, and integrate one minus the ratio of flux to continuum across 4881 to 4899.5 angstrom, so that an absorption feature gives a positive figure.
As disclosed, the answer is -0.17 angstrom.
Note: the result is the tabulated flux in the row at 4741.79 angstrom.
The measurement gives 7.004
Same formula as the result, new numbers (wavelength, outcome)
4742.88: 8.963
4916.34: 8.729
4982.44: 7.106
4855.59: 6.546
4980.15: 7.458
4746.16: 7.198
